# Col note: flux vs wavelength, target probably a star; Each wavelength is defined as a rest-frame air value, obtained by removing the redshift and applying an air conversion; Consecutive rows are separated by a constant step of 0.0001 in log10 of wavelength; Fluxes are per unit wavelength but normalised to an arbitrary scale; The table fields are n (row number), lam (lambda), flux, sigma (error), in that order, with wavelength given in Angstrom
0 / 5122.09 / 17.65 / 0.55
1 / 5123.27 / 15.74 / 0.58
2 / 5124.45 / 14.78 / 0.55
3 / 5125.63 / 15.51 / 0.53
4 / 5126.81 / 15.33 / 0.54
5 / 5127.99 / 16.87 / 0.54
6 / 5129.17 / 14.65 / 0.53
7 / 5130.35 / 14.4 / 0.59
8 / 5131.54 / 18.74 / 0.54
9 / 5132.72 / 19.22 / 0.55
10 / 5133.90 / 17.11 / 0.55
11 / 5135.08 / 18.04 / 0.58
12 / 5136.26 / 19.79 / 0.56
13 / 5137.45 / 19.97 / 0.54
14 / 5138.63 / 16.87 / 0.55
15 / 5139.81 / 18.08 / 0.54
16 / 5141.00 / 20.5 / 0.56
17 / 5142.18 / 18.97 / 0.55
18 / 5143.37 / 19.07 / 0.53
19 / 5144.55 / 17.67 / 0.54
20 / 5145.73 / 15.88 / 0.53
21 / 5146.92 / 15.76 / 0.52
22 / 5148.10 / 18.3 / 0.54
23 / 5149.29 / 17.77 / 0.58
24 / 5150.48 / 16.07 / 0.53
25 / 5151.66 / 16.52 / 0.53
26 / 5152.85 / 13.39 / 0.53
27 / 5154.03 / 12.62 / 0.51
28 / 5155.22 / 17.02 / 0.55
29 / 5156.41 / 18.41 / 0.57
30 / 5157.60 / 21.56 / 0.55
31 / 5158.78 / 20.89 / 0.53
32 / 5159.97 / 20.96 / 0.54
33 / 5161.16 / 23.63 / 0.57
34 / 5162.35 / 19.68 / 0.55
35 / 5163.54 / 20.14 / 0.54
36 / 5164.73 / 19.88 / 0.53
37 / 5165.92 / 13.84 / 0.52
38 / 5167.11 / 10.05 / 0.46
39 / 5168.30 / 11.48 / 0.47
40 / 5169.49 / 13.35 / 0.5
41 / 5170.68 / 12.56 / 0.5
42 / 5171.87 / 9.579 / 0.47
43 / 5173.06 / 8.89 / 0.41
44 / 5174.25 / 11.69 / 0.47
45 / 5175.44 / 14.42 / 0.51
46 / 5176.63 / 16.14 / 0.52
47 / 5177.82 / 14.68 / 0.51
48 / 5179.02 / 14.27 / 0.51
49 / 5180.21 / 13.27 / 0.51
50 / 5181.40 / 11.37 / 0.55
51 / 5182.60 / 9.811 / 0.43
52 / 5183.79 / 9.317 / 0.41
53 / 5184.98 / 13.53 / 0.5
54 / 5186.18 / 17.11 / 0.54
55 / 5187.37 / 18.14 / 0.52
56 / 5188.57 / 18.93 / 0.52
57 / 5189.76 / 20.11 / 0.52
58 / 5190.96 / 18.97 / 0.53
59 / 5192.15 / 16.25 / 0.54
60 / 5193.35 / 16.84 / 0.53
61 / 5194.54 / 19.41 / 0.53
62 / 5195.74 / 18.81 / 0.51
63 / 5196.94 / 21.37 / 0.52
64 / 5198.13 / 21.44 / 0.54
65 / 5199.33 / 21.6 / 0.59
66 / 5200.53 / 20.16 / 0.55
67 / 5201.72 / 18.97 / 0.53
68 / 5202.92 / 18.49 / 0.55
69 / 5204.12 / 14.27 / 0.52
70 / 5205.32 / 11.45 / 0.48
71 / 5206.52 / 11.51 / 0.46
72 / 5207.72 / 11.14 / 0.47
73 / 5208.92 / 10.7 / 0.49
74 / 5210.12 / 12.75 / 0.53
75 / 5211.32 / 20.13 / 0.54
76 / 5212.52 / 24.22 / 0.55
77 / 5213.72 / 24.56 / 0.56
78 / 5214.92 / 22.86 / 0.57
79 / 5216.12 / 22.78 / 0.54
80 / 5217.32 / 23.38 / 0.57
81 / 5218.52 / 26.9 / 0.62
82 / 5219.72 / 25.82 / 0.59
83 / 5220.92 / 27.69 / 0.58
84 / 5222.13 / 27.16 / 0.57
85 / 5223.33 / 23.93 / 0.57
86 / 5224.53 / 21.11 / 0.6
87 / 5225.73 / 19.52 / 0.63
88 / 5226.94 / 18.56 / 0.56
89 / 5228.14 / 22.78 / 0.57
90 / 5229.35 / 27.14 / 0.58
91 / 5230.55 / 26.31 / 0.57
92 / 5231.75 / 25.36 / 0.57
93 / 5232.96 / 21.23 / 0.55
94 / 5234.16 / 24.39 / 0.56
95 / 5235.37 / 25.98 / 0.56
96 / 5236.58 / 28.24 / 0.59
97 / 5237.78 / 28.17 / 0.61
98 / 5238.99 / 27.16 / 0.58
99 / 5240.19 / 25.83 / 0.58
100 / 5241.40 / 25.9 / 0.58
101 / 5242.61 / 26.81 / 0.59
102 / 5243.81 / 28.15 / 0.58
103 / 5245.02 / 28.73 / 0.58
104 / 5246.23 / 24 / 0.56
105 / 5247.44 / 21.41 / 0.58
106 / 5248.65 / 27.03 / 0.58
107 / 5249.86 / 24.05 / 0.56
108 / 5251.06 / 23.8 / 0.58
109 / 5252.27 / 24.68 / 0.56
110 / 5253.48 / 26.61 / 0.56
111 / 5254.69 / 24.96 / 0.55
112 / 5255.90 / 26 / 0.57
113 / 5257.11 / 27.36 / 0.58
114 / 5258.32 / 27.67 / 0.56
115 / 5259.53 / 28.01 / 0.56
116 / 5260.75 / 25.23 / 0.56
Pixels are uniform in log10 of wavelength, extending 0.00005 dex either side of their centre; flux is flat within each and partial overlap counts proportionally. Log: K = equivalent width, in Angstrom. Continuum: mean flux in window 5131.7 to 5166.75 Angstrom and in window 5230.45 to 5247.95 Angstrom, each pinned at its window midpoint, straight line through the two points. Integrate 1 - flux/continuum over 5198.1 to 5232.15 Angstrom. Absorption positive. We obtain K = 4.5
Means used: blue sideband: 18.1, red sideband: 25.9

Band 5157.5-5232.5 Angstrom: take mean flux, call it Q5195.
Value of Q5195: 18.1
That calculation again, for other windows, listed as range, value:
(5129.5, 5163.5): 18.1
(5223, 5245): 24.9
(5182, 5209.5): 16.5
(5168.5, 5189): 13.3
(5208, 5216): 19.1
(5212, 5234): 24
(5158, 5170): 17.5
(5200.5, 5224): 20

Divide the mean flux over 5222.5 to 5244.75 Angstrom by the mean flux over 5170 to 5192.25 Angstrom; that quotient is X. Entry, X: 1.76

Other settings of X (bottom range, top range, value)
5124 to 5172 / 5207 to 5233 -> 1.30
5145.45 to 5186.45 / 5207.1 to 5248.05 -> 1.55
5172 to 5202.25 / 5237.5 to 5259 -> 1.61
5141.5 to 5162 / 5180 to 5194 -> 0.86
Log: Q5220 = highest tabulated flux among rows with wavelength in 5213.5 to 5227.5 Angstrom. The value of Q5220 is 27.69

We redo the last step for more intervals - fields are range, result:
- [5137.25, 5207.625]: 23.63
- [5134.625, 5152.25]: 20.5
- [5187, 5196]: 20.11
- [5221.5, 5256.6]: 28.73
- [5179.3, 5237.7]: 28.24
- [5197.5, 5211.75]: 21.6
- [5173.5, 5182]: 16.14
